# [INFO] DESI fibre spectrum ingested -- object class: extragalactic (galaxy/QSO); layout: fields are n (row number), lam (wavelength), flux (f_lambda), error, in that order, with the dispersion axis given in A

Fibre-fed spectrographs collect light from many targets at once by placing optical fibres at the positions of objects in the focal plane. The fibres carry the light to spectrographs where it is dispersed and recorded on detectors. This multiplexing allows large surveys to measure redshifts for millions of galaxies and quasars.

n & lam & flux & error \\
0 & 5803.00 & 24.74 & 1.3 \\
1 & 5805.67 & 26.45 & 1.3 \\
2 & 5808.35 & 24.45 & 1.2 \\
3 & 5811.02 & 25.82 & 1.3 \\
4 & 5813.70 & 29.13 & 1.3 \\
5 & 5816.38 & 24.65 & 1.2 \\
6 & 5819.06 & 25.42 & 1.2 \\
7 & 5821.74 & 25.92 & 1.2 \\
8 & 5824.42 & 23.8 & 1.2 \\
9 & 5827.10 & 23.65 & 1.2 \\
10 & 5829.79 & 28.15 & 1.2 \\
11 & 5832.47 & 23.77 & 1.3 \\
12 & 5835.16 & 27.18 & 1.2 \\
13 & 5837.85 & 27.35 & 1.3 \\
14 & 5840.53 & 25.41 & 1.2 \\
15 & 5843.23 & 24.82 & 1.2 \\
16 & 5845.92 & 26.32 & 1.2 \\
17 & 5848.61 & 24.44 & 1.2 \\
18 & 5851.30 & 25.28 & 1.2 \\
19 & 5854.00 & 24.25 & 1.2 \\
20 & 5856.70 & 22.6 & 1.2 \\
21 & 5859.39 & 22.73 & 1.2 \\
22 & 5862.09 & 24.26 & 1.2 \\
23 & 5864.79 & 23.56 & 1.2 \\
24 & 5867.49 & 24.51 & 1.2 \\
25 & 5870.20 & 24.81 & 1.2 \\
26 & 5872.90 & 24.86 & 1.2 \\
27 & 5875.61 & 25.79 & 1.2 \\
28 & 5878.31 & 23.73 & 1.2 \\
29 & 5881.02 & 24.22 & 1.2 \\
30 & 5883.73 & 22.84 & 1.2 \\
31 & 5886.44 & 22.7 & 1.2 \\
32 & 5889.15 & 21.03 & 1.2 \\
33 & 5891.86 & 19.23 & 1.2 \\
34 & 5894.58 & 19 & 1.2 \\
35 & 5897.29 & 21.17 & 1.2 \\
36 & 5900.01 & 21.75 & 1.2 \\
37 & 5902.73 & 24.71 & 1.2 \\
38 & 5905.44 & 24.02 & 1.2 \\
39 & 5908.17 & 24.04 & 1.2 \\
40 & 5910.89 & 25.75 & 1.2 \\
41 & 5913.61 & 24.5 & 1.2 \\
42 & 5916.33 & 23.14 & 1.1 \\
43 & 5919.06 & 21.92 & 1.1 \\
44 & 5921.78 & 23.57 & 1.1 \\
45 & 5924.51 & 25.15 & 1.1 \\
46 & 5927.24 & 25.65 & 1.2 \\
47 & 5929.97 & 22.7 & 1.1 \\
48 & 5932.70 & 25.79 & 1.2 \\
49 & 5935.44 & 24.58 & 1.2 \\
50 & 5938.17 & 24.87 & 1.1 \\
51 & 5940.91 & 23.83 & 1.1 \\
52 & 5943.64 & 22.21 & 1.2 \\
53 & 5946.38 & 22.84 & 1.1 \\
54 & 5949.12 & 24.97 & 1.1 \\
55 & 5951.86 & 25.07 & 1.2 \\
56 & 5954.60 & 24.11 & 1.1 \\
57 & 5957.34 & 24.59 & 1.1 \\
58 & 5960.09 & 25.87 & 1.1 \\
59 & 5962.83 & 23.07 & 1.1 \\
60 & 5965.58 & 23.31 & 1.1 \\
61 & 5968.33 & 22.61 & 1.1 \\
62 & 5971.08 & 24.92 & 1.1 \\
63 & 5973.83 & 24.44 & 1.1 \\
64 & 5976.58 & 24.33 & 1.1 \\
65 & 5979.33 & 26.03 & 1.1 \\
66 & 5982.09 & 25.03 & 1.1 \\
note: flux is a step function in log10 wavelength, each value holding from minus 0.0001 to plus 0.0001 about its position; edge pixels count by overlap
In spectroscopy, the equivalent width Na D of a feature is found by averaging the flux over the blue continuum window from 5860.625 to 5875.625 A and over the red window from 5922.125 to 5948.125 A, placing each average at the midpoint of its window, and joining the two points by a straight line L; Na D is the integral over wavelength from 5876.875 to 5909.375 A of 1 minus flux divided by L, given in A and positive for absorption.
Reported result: 2.67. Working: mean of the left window 24.5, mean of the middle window 22.4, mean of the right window 24.2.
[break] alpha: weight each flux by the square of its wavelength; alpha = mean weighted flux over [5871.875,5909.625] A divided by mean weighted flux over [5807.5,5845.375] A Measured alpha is 0.91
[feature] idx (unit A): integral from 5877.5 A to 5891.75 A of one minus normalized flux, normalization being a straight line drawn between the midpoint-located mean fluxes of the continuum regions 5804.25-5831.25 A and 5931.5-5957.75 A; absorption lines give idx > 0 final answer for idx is 1.4 A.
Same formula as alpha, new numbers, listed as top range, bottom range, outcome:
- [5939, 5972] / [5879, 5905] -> 1.11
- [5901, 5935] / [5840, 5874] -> 1.01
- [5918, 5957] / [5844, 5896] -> 1.05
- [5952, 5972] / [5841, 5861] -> 1.03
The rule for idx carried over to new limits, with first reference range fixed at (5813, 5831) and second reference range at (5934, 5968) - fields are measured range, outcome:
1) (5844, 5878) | 1.02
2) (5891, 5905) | 1.86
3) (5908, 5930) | 0.30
